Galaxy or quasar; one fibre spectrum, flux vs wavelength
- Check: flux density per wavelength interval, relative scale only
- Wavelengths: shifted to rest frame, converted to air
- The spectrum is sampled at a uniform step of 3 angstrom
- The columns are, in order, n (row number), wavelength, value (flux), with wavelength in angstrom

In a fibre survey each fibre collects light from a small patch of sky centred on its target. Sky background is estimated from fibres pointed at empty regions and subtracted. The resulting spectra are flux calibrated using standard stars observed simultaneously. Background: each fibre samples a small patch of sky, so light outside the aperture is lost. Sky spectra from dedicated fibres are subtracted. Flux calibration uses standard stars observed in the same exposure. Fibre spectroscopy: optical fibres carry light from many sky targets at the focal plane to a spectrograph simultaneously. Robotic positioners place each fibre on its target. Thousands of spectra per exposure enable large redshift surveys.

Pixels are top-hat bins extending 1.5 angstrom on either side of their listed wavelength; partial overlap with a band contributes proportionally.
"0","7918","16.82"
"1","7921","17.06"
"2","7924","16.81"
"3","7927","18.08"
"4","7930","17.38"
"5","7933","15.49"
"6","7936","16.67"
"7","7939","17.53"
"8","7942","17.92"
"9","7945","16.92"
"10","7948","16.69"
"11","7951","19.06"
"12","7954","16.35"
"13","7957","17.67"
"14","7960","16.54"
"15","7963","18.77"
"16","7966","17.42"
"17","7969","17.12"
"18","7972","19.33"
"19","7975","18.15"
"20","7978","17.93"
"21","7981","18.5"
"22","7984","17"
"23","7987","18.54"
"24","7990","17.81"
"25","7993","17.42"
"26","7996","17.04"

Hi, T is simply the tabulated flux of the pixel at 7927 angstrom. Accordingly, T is 18.08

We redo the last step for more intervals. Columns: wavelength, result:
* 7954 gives 16.35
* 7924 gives 16.81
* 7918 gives 16.82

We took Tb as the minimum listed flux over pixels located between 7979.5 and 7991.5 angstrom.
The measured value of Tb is 17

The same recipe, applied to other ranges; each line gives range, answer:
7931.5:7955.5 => 15.49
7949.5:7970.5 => 16.35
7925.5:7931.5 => 17.38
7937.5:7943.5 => 17.53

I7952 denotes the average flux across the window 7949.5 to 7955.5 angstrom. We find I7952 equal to 17.7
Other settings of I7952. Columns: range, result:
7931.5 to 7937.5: 16.1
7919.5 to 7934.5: 17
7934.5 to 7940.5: 17.1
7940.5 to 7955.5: 17.4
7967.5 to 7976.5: 18.2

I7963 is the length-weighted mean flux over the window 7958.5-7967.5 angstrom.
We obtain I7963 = 17.6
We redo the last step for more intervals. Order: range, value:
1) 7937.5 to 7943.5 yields 17.7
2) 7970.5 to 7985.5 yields 18.2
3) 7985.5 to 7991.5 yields 18.2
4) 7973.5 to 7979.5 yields 18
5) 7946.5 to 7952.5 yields 17.9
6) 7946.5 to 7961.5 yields 17.3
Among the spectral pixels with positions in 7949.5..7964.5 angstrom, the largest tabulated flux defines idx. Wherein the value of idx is 19.06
